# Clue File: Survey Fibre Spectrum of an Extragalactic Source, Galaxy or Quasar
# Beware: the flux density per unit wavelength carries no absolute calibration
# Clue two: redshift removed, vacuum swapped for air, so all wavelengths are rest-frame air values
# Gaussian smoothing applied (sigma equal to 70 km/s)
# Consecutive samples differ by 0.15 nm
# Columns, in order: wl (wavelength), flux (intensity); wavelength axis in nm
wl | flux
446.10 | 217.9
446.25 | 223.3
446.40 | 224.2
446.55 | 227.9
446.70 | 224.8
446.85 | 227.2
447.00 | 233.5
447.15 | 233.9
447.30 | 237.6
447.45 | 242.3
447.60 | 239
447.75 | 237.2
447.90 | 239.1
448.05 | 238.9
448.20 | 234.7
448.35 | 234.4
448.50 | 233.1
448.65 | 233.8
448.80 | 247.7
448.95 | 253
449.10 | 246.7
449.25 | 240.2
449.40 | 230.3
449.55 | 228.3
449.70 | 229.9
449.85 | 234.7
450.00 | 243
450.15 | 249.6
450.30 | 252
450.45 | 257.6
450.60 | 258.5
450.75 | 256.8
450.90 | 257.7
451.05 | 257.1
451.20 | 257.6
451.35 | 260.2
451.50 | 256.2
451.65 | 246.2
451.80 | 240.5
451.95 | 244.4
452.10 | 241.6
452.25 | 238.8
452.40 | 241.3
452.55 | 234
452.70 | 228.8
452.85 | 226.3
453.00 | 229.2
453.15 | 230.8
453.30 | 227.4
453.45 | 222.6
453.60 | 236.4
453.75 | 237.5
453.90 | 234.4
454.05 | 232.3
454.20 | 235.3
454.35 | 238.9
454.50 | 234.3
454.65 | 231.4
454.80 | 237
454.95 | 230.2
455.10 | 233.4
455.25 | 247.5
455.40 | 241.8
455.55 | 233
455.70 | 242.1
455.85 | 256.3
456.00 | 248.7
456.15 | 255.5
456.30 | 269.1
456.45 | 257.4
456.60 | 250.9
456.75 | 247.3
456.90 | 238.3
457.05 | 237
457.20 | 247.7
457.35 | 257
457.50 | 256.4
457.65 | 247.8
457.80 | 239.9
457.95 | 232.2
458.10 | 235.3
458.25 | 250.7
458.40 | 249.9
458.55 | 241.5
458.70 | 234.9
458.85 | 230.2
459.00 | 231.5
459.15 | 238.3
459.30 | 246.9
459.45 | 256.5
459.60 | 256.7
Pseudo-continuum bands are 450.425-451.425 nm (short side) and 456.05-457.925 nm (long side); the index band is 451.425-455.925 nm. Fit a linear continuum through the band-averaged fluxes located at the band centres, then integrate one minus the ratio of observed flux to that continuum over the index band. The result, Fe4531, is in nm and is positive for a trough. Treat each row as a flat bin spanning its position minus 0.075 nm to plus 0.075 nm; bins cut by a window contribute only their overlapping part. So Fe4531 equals 0.31 nm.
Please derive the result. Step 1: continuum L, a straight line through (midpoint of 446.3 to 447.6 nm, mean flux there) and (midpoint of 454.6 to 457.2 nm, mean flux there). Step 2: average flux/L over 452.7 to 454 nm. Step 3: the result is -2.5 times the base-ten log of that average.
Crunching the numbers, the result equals 0.05 mag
